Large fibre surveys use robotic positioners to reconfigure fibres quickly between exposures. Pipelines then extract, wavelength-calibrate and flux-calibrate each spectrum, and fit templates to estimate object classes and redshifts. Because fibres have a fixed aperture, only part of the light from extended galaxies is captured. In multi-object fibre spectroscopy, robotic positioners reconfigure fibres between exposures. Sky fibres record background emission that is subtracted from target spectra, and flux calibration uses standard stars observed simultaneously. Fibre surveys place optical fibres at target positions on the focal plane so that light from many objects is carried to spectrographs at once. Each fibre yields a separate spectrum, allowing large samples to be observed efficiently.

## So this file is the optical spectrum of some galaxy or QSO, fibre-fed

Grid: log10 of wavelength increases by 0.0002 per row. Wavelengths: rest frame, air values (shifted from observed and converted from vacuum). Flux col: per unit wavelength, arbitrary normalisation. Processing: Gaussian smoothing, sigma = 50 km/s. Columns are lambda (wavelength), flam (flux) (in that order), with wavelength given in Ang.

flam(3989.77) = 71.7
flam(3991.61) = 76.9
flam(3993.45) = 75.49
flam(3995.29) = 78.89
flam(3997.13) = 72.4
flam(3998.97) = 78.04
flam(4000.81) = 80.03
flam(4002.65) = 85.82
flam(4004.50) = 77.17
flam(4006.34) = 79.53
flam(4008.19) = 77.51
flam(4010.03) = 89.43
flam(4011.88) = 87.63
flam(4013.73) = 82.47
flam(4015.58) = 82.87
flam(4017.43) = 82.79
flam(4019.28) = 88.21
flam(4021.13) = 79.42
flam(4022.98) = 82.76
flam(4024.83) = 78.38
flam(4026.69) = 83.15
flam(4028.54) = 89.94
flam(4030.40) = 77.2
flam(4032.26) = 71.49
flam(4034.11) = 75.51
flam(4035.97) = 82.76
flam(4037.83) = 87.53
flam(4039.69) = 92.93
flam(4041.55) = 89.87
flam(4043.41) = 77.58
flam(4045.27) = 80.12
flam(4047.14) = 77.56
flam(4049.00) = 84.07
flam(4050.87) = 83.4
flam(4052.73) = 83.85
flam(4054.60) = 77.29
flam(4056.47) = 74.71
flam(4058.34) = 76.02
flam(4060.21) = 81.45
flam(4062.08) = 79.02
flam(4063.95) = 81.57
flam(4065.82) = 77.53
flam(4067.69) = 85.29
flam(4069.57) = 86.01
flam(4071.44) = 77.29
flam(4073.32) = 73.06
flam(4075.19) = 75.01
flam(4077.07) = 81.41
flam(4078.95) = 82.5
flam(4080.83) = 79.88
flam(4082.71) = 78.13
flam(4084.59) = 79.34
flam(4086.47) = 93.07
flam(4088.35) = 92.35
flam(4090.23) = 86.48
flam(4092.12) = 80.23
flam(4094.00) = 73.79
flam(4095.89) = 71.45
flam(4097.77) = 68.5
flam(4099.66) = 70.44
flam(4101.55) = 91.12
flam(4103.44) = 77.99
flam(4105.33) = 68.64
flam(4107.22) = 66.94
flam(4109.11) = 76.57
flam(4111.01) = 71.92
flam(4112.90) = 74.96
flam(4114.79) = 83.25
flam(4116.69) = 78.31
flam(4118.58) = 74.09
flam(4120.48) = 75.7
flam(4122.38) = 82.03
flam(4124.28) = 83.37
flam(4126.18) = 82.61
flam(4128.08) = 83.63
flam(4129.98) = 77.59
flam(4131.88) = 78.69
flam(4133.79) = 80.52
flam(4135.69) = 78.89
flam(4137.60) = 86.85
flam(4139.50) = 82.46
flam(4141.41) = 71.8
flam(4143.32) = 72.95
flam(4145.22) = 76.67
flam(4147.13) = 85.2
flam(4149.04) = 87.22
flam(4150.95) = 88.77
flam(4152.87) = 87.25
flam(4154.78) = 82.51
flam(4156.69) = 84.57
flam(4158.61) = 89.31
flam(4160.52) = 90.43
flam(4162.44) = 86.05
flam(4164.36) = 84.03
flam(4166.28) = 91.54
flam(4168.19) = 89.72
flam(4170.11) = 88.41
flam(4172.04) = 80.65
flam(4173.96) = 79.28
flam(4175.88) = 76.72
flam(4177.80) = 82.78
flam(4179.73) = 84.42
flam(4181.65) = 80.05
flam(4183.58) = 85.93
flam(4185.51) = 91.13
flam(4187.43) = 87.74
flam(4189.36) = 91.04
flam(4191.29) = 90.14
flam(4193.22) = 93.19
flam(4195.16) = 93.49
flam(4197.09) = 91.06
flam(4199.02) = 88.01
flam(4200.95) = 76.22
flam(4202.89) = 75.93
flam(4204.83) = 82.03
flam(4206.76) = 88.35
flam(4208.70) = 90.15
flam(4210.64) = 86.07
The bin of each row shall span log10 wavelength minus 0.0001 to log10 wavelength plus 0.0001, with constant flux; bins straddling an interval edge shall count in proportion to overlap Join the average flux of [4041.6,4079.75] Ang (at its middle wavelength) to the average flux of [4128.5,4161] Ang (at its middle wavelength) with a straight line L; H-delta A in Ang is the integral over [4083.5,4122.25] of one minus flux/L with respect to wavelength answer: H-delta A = 1.6 Ang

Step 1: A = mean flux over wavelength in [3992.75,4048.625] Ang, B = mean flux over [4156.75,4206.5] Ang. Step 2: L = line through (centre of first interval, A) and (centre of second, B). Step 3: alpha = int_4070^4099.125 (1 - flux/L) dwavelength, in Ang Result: 1.3 Ang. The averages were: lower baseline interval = 81.5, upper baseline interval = 86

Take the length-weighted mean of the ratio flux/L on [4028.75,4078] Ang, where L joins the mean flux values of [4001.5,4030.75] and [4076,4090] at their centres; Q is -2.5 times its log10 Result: 0.04 mag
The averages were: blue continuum 82.9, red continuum 83.9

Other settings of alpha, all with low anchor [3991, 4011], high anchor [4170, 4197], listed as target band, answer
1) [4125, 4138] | 0.5 Ang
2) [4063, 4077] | 0.4 Ang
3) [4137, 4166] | 0.4 Ang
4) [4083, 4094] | -0.3 Ang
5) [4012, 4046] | -1.0 Ang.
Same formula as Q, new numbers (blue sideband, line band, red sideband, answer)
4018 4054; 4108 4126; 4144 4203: 0.09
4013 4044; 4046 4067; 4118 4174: 0.04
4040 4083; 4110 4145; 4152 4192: 0.06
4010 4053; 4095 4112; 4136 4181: 0.13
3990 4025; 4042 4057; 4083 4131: -0.01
